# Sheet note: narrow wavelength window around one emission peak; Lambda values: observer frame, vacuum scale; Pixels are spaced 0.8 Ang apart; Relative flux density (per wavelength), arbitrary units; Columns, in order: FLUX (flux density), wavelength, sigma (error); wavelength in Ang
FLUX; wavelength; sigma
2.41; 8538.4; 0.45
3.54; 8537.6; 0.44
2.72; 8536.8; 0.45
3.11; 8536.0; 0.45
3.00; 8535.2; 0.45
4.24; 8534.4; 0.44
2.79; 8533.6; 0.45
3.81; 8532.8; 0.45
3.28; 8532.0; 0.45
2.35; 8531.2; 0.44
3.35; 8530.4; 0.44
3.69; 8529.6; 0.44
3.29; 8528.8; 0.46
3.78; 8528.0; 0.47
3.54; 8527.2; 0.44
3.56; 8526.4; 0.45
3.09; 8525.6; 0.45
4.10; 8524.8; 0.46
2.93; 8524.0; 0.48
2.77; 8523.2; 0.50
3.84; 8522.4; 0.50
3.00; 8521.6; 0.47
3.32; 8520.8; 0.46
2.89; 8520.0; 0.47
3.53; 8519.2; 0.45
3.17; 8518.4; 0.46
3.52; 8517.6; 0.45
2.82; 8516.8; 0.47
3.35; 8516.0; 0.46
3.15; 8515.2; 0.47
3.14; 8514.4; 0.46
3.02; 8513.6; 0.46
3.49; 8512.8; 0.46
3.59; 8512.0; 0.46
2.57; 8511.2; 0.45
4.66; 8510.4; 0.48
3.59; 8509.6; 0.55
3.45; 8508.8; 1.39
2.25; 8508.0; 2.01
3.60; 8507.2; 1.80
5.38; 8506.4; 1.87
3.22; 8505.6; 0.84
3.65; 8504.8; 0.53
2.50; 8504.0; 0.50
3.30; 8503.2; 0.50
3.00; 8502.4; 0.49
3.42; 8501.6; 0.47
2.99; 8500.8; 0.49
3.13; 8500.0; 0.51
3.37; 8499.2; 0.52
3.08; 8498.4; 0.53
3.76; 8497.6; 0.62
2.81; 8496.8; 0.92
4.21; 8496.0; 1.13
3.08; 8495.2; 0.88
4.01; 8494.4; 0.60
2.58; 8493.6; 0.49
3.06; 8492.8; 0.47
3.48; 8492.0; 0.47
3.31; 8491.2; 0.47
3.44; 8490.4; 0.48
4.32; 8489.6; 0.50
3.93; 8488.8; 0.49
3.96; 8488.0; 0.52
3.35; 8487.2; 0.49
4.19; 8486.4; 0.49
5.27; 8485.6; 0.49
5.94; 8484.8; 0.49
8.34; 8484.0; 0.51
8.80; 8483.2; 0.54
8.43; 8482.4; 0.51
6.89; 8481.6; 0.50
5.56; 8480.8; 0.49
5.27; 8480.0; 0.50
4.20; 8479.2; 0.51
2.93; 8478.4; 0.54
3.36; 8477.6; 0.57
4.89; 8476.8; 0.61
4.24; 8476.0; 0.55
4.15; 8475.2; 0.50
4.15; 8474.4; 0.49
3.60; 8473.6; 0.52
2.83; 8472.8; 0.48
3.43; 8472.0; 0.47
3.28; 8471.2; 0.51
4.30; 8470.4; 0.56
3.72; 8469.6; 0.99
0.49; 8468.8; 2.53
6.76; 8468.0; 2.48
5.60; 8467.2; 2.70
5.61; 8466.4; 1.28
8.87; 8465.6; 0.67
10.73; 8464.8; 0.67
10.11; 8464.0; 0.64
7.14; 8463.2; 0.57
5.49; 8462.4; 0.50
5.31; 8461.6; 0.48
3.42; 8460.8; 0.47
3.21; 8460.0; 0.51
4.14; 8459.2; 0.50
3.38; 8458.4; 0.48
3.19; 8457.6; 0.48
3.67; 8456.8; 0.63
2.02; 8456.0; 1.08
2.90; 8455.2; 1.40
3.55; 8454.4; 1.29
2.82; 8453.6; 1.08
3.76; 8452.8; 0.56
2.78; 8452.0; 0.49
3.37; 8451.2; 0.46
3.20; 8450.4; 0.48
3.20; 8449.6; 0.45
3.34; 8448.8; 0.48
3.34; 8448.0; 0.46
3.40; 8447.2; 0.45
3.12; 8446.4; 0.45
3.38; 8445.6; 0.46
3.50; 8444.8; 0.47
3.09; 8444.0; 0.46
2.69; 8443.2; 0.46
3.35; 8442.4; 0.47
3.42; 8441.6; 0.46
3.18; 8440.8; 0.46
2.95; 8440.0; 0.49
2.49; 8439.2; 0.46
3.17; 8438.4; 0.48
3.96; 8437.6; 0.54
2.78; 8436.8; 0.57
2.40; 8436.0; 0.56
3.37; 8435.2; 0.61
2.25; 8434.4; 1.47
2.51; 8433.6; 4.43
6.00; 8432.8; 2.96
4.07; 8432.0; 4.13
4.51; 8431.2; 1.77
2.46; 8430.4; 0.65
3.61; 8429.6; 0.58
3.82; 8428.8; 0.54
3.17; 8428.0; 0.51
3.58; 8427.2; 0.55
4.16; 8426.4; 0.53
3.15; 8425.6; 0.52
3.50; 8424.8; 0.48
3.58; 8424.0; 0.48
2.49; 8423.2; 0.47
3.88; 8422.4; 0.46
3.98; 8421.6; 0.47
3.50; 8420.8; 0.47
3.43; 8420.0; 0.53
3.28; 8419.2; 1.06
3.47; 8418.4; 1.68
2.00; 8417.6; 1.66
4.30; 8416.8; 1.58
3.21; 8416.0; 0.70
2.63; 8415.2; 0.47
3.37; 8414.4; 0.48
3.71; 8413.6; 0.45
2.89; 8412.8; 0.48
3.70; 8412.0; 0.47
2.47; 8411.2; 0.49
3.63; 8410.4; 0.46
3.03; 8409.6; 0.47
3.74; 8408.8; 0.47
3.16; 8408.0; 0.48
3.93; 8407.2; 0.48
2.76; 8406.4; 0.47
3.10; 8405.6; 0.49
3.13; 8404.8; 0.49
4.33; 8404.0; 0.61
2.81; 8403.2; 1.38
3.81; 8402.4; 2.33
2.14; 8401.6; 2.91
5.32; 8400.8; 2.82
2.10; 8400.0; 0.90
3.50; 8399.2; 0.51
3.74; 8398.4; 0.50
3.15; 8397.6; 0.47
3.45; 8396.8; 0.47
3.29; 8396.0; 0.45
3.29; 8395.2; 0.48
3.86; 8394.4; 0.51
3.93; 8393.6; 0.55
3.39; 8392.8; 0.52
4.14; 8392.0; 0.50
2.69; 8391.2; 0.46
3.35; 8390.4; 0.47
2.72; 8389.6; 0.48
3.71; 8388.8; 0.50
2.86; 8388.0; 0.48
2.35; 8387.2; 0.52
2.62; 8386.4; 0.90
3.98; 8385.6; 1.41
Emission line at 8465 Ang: [S II]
